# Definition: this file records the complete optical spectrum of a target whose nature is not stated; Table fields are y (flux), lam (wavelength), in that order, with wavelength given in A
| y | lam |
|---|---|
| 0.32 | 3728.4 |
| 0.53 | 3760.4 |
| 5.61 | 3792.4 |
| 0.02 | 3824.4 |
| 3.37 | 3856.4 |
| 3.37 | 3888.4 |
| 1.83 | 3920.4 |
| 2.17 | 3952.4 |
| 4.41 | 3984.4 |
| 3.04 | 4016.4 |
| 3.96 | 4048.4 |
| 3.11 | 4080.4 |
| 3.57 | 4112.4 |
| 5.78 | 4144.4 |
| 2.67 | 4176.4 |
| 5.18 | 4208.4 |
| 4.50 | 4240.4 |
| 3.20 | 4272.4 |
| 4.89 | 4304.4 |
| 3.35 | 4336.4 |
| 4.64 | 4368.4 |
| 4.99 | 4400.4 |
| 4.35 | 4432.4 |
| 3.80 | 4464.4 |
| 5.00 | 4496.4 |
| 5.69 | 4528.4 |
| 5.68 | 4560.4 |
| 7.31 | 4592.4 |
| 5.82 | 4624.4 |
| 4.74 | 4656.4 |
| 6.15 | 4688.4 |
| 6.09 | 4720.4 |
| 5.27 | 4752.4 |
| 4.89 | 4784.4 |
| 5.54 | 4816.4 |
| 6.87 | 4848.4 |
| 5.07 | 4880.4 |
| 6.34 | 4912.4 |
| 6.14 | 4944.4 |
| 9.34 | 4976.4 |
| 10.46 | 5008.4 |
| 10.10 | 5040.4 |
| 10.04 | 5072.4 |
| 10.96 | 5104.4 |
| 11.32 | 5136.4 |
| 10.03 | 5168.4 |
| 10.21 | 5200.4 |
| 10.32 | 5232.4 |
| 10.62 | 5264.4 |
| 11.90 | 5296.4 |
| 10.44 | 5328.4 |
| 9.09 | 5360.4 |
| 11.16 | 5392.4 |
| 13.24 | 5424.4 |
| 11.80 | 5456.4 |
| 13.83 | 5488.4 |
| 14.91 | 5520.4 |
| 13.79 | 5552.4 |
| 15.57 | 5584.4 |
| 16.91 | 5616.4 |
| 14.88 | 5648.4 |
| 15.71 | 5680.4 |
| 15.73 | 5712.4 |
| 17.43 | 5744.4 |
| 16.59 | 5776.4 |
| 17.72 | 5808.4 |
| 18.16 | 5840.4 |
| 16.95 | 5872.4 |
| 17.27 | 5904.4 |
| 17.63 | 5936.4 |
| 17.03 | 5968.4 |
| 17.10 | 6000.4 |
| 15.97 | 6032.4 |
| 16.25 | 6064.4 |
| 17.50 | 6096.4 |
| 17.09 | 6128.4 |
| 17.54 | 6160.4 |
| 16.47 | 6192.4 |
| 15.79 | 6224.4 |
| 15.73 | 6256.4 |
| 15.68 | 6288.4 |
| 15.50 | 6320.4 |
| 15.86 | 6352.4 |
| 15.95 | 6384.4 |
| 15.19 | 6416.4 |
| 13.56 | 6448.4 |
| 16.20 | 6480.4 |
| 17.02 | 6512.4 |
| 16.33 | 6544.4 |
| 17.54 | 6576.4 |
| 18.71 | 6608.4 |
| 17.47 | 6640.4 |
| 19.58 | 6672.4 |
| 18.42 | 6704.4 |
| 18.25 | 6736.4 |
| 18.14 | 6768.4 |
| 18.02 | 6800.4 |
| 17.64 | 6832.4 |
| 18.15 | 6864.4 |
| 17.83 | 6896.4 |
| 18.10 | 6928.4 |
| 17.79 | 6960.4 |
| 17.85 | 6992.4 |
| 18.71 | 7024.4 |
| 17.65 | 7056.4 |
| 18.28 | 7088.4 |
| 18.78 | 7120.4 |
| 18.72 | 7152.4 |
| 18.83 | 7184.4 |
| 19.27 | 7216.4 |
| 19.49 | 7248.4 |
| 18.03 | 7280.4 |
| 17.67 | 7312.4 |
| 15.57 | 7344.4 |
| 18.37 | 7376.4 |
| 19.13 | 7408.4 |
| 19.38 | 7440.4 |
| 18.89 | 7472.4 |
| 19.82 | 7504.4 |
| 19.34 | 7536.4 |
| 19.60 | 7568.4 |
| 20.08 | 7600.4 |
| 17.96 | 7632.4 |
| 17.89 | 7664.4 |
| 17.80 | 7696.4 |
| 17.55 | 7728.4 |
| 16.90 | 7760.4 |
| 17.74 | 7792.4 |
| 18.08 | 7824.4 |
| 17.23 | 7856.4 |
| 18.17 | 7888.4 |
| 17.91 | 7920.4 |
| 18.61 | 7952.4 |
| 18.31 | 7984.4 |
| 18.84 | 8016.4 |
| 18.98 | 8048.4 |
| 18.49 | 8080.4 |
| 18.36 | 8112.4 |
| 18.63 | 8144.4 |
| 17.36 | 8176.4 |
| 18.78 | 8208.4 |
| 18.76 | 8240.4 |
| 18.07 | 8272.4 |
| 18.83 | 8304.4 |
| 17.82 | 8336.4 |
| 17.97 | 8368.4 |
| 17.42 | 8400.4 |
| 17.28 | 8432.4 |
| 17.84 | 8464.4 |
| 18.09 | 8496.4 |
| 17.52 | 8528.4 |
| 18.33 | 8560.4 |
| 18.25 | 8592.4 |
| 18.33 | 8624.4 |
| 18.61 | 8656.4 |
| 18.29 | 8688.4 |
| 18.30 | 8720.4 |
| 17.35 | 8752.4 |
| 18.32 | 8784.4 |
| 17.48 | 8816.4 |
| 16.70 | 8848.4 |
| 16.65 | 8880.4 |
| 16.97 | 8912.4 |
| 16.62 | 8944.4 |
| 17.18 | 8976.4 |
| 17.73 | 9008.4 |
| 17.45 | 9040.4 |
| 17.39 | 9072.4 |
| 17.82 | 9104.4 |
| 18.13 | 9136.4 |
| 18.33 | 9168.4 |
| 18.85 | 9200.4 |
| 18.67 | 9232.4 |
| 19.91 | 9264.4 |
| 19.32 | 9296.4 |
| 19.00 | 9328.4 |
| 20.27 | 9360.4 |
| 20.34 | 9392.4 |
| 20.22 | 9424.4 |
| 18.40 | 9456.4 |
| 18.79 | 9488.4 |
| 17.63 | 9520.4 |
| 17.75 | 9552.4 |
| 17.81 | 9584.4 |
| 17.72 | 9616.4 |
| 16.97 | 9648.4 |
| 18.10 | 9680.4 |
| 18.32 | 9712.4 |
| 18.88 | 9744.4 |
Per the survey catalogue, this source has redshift 0.24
